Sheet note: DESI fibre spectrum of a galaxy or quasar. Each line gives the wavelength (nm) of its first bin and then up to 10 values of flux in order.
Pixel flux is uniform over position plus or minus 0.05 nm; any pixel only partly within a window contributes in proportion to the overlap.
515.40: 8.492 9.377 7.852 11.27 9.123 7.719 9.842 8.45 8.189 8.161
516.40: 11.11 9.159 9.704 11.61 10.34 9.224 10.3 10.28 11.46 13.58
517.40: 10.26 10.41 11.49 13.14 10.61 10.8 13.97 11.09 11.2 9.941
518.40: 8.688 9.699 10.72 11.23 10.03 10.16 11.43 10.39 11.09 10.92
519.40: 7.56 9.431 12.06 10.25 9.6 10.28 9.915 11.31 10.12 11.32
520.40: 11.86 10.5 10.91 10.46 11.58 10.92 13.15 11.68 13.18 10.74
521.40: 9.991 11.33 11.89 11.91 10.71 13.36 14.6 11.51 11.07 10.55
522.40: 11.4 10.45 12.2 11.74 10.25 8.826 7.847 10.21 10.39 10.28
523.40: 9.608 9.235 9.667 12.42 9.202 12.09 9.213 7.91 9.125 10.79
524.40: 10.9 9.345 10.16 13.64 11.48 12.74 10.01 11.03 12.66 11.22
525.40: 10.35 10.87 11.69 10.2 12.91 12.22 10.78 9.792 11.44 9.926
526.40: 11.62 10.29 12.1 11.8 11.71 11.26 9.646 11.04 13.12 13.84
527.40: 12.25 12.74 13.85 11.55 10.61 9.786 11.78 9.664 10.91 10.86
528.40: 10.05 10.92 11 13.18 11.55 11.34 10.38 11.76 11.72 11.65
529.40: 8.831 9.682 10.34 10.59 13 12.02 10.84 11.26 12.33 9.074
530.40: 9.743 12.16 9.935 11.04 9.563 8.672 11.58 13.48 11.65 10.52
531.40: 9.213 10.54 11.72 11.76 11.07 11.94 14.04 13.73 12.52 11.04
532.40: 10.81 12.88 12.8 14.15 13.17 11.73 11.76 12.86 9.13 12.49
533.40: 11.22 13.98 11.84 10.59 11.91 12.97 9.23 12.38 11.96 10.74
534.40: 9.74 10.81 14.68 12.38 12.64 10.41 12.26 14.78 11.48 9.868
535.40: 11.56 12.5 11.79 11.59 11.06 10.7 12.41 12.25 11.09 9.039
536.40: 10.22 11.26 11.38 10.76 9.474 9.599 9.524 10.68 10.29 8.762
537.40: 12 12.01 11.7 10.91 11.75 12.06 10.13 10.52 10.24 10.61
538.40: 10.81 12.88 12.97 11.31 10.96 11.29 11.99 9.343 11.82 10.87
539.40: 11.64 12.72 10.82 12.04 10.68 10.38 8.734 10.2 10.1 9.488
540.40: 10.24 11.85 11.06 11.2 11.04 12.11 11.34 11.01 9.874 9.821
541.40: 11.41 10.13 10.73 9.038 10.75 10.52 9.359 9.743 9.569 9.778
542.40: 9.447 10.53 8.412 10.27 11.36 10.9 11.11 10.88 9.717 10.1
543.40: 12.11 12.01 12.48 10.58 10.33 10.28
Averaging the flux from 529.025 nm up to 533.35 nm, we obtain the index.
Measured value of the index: 11.4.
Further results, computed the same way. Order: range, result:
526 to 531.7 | 11.1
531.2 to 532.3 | 11.7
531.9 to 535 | 12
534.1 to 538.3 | 11.2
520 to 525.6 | 10.9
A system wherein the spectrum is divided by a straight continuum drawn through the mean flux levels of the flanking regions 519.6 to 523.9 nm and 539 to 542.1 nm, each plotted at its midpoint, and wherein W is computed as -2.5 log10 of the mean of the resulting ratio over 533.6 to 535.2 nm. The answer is -0.10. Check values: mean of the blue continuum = 10.9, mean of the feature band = 11.8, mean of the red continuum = 10.7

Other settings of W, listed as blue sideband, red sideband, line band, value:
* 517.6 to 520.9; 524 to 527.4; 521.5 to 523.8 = 0.00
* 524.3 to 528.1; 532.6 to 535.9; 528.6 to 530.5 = 0.05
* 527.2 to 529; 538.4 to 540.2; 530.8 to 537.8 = -0.01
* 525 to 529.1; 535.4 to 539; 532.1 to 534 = -0.08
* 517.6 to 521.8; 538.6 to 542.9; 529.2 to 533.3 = -0.06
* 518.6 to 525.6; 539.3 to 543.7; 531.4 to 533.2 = -0.13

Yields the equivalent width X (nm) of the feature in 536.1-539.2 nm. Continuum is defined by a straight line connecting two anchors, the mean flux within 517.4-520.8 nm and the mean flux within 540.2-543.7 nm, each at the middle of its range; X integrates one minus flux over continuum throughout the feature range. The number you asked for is -0.09 nm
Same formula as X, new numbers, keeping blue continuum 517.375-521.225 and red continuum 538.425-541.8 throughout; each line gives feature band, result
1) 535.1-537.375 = 0.01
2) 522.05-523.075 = 0.03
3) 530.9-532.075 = -0.07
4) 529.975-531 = 0.04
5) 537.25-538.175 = -0.01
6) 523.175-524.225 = 0.09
